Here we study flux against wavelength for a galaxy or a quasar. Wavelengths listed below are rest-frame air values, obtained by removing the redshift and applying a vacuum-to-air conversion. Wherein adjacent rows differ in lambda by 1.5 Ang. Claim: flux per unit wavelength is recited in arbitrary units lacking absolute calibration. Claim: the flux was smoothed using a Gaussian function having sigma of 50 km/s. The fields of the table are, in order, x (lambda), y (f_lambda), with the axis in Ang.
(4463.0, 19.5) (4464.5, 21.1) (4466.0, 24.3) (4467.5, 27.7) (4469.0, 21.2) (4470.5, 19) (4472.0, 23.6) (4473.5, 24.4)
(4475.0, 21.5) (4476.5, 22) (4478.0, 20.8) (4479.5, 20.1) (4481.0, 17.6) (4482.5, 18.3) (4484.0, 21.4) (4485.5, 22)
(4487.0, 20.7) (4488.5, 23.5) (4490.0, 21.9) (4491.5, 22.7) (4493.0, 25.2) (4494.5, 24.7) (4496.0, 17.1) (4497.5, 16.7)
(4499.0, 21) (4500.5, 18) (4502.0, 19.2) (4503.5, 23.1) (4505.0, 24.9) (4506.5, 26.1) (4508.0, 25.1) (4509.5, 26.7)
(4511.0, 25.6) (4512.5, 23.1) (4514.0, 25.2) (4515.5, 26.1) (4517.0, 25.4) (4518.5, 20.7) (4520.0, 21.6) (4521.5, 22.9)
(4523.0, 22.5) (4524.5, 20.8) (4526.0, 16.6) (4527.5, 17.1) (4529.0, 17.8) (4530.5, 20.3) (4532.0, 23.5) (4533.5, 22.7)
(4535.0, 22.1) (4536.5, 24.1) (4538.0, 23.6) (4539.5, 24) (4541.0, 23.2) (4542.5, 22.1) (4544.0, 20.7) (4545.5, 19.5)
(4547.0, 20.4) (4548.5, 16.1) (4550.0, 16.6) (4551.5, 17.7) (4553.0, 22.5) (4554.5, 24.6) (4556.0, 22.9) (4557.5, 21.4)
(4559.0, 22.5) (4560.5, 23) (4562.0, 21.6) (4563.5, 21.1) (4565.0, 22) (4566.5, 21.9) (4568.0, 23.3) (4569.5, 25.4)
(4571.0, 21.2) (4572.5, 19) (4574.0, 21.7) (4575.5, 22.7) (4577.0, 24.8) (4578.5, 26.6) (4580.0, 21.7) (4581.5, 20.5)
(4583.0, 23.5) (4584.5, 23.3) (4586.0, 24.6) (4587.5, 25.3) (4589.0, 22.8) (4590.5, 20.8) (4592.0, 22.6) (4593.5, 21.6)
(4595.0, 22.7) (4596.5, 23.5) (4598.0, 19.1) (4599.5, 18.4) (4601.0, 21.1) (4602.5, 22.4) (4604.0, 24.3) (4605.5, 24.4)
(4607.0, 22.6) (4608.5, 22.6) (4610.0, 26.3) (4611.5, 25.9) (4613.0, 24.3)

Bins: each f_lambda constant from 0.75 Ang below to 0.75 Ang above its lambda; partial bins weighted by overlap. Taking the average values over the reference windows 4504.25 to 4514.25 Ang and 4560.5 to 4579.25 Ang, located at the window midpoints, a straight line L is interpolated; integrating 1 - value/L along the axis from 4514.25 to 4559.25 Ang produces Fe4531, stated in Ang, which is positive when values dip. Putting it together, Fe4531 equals 4.9 Ang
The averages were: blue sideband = 25.2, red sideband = 22.6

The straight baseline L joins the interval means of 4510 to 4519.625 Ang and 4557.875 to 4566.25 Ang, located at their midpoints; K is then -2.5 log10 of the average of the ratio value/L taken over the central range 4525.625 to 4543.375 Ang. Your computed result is 0.09 mag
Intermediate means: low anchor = 24.3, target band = 21.5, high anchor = 22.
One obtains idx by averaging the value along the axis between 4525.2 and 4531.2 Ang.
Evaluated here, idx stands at 18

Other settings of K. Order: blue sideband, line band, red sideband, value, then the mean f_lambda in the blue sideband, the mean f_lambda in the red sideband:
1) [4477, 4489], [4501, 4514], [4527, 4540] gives -0.15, 20.5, 21.7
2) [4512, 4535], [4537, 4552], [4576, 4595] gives 0.09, 21.8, 23.2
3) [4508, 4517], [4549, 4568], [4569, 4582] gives 0.09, 25.3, 22.6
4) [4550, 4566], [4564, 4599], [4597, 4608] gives -0.04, 21.7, 21.8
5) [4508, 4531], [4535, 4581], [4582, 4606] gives 0.02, 22.3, 22.5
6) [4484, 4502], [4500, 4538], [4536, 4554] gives -0.07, 21.1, 20.9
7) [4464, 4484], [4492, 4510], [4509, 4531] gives -0.02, 21.7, 22.1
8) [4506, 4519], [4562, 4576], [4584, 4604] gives 0.05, 24.9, 22.2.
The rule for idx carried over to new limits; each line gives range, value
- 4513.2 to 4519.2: 24.4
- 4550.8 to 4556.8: 22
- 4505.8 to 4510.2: 26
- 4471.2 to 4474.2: 23.9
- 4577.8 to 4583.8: 23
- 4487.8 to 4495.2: 23.6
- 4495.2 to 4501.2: 18.3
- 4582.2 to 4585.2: 23.4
